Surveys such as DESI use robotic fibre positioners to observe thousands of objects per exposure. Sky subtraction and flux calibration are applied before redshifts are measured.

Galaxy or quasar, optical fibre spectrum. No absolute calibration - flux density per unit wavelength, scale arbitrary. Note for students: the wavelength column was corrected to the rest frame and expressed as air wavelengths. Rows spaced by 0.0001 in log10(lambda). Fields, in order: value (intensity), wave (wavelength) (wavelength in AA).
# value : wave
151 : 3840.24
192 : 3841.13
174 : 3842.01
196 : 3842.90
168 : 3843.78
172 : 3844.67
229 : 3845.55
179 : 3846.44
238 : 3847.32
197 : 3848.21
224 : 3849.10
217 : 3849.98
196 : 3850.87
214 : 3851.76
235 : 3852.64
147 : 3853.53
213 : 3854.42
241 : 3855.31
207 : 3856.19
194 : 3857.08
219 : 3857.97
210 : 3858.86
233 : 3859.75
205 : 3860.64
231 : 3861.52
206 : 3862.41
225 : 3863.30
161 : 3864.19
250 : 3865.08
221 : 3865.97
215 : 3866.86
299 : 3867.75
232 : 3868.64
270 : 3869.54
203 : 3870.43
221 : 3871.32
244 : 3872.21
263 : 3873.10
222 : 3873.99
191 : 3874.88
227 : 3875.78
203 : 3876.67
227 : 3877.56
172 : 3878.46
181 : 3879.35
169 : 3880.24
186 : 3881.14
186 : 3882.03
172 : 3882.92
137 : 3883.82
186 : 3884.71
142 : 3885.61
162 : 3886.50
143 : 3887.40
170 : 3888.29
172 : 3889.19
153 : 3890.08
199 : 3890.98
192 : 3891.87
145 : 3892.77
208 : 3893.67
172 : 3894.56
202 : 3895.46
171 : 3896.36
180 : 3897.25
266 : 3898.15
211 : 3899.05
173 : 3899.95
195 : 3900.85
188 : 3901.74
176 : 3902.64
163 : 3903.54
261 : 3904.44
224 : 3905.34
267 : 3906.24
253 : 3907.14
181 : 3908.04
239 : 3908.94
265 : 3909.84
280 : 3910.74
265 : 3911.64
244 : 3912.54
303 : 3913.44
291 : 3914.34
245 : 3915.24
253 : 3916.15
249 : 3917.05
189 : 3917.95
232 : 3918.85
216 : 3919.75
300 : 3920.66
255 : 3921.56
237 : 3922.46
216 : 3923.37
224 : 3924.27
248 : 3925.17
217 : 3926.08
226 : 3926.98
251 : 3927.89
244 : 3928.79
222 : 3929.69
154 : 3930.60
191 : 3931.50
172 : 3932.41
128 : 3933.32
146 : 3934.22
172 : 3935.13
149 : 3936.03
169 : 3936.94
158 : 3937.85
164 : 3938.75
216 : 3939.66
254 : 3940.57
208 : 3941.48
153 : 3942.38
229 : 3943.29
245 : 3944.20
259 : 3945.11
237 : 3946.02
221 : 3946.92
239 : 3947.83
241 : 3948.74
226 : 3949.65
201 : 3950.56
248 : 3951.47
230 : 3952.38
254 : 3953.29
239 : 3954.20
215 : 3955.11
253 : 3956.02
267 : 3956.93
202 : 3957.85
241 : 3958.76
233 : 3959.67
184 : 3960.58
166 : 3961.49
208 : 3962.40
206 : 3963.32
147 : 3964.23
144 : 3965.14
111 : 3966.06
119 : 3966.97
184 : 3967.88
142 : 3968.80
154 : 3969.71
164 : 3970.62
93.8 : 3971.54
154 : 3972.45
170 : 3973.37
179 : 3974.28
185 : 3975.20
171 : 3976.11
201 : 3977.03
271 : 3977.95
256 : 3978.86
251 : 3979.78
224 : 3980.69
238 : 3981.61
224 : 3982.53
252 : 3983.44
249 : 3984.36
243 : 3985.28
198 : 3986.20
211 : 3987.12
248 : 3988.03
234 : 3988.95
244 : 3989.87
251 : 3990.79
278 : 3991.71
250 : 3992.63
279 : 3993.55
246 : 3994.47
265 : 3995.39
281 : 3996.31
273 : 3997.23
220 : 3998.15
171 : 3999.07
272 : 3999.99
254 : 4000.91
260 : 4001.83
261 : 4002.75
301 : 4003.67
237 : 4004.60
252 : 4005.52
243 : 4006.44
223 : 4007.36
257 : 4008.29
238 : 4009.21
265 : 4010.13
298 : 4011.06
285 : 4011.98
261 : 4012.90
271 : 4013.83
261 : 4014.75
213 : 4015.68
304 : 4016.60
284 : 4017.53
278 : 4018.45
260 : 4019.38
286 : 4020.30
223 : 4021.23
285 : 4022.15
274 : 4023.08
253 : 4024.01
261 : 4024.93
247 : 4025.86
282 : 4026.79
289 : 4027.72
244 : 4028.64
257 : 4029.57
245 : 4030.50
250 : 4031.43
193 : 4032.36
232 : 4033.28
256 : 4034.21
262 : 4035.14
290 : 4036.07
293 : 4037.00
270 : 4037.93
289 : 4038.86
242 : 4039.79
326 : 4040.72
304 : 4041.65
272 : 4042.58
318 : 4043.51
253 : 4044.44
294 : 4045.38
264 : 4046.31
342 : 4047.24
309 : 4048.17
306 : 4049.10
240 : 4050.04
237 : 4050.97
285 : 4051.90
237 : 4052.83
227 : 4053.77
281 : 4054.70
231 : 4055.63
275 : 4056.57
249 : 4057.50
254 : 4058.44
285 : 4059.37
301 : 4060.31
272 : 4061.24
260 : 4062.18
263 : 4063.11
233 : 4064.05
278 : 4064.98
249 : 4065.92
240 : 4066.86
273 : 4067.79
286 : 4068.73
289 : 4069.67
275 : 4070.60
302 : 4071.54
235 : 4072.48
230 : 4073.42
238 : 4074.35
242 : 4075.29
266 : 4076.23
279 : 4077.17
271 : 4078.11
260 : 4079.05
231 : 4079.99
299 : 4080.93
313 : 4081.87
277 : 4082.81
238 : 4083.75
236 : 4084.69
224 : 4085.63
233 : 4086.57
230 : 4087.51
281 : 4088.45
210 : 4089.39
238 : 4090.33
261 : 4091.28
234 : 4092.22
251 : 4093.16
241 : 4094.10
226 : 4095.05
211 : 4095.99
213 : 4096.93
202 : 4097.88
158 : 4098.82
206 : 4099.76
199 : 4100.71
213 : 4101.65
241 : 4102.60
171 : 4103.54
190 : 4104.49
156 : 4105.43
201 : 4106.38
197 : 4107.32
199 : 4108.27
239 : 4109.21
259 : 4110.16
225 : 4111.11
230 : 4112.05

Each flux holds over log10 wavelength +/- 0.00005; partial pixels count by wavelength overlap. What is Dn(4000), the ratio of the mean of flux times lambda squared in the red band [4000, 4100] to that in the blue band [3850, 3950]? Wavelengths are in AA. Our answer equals 1.33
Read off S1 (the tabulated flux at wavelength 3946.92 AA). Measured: 221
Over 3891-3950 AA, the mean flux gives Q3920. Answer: 216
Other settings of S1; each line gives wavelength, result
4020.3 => 286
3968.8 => 142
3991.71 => 278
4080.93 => 299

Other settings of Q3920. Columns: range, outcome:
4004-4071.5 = 266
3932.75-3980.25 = 197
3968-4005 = 226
